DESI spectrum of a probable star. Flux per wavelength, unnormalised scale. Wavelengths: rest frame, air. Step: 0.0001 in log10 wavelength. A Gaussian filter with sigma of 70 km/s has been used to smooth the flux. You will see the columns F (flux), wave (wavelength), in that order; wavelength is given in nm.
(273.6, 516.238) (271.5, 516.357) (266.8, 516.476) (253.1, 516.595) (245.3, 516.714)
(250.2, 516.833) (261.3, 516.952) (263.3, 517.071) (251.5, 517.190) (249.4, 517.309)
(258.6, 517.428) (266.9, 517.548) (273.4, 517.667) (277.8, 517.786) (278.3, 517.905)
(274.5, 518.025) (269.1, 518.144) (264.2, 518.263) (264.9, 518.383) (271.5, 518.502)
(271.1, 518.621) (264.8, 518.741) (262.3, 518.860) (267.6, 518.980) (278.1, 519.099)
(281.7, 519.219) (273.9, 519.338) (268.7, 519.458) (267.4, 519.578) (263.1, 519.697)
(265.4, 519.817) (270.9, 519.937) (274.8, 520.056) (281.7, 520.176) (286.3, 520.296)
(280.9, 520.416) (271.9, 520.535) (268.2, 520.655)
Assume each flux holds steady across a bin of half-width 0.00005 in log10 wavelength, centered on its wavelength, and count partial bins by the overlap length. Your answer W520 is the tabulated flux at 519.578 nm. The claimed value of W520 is 267.4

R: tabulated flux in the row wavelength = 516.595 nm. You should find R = 253.1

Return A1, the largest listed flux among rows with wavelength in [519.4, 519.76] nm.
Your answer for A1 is 268.7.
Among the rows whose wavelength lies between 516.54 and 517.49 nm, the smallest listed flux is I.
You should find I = 245.3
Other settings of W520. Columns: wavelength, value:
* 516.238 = 273.6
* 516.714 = 245.3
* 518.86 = 262.3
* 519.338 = 273.9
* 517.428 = 258.6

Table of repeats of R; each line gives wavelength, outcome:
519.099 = 278.1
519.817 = 265.4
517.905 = 278.3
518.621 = 271.1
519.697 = 263.1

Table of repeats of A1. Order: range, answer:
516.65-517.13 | 263.3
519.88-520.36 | 286.3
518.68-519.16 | 278.1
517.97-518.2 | 274.5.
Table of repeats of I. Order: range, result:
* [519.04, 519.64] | 267.4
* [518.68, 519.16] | 262.3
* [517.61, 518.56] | 264.2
